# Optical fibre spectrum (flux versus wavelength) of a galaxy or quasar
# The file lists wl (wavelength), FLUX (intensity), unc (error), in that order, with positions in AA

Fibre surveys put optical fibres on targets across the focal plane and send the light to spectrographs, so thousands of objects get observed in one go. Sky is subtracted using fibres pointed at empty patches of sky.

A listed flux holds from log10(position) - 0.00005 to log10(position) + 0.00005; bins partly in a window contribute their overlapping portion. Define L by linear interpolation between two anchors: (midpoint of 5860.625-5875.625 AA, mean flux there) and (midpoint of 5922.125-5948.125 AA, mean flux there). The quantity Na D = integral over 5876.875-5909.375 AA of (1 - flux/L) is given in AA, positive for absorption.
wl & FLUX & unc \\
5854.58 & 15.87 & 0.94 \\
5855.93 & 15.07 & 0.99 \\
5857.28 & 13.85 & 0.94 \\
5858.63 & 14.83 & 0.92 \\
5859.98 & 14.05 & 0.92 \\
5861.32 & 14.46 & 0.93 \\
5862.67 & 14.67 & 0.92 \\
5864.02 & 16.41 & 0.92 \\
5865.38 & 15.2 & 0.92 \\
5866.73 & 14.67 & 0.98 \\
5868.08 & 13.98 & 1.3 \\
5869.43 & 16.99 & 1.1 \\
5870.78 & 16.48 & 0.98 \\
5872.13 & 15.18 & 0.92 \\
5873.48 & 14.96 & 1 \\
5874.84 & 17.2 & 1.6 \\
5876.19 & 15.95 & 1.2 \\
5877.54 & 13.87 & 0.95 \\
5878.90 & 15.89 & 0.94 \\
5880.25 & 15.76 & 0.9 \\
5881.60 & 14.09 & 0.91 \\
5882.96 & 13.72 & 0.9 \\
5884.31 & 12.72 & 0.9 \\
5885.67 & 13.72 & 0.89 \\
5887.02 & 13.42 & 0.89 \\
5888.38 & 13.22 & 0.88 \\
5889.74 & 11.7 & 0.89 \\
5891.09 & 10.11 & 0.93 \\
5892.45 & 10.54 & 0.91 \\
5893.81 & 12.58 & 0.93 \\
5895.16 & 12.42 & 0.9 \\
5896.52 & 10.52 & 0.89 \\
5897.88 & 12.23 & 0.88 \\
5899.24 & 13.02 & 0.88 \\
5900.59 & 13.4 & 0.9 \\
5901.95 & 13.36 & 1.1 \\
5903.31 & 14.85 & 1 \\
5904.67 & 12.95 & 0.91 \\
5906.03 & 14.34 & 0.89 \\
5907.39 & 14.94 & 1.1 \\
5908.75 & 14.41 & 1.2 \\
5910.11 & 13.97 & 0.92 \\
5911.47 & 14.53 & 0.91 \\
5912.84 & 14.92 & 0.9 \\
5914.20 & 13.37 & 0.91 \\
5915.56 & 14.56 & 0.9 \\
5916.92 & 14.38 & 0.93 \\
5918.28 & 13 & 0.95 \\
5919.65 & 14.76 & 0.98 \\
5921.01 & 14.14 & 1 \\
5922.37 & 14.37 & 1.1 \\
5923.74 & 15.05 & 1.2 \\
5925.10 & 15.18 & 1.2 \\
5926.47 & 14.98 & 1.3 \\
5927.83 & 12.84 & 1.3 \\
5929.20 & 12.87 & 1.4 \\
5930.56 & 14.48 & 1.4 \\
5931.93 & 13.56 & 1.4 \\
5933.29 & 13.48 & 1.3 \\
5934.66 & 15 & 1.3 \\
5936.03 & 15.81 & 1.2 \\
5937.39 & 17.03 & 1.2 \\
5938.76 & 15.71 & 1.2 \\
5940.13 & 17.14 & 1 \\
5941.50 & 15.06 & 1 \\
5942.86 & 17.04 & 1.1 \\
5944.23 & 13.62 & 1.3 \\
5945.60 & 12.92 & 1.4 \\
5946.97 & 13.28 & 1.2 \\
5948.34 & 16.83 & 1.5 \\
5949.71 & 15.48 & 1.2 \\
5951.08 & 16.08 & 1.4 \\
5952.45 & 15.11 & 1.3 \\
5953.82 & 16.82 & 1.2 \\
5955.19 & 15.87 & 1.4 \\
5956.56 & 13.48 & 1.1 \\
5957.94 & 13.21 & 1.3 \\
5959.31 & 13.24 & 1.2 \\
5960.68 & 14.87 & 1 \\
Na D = 4.2 AA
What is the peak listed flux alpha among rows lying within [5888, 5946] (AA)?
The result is 17.14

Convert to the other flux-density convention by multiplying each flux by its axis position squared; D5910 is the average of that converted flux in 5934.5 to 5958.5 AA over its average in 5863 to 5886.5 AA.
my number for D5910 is 1.0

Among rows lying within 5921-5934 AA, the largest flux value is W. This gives 15.18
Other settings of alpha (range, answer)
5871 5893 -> 17.2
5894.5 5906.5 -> 14.85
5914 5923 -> 14.76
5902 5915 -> 14.94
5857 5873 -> 16.99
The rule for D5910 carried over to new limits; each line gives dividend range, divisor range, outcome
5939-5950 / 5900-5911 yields 1.10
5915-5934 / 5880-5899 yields 1.14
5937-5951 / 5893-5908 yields 1.19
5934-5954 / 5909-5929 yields 1.10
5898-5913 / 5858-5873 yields 0.93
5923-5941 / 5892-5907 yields 1.17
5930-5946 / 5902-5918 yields 1.07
